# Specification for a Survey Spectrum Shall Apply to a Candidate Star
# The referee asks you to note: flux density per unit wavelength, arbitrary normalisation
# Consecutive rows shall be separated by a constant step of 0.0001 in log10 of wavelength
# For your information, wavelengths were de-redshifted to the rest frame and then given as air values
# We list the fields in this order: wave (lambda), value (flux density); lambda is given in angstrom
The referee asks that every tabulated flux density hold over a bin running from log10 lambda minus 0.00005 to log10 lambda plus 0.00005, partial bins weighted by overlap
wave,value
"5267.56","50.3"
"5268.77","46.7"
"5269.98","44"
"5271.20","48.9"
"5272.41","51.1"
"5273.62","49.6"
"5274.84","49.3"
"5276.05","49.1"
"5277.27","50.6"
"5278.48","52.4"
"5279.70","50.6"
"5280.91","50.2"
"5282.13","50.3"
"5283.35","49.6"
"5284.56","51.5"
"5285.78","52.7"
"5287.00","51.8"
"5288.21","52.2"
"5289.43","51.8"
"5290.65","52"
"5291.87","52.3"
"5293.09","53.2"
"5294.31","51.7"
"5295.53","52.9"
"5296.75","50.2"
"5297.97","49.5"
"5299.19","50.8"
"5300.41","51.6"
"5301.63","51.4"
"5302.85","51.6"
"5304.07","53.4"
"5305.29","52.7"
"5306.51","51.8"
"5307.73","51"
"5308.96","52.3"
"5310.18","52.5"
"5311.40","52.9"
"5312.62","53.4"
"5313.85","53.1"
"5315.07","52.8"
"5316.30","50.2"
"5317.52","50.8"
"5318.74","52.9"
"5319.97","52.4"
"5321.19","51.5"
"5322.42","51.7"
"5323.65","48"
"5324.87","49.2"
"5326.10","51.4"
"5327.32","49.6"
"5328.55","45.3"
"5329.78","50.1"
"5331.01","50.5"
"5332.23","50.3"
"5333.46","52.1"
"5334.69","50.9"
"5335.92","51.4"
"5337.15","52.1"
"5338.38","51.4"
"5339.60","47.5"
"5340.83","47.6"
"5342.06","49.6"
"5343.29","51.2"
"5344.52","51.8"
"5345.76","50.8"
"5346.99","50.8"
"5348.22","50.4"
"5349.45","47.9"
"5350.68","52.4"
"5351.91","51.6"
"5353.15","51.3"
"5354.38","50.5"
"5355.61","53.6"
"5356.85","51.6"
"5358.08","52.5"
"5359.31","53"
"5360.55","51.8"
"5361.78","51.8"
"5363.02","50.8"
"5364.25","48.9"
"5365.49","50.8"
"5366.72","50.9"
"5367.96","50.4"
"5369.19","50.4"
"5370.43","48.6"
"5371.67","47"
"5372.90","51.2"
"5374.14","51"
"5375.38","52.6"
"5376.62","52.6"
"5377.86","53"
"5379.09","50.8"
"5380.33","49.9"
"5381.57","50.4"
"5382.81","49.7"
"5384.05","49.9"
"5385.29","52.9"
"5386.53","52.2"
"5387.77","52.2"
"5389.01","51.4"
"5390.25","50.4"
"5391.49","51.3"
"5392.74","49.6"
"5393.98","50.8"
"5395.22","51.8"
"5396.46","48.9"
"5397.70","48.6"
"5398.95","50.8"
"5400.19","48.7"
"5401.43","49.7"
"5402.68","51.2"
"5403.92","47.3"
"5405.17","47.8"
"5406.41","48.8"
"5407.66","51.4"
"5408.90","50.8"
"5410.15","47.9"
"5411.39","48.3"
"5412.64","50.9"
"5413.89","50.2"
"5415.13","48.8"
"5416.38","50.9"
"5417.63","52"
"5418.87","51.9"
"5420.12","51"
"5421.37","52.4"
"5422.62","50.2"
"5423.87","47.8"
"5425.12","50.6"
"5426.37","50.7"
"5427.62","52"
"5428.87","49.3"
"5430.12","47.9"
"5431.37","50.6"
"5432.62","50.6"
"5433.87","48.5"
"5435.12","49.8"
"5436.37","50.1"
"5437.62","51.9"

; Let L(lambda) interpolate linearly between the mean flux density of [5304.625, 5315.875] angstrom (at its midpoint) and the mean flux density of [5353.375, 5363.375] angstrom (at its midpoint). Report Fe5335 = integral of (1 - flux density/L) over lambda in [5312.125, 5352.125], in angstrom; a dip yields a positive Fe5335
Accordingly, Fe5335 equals 1.2 angstrom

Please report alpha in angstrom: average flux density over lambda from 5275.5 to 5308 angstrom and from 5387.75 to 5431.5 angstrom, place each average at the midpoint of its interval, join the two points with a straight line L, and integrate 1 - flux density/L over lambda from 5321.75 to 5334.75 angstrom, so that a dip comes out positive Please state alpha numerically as 0.3 angstrom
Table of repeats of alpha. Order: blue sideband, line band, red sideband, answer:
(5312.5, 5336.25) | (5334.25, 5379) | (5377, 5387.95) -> 0.14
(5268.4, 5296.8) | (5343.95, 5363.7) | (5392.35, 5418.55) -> -0.49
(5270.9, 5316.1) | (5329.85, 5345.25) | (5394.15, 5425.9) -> 0.12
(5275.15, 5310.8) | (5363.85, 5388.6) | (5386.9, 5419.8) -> -0.16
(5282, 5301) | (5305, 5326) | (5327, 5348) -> -0.36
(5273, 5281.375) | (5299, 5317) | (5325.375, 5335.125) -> -0.72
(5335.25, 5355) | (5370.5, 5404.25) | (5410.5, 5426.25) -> -0.10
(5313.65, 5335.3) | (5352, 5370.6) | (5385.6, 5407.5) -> -0.29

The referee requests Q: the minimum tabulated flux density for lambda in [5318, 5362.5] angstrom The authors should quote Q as 45.3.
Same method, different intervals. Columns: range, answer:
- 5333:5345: 47.5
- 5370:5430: 47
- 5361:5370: 48.9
